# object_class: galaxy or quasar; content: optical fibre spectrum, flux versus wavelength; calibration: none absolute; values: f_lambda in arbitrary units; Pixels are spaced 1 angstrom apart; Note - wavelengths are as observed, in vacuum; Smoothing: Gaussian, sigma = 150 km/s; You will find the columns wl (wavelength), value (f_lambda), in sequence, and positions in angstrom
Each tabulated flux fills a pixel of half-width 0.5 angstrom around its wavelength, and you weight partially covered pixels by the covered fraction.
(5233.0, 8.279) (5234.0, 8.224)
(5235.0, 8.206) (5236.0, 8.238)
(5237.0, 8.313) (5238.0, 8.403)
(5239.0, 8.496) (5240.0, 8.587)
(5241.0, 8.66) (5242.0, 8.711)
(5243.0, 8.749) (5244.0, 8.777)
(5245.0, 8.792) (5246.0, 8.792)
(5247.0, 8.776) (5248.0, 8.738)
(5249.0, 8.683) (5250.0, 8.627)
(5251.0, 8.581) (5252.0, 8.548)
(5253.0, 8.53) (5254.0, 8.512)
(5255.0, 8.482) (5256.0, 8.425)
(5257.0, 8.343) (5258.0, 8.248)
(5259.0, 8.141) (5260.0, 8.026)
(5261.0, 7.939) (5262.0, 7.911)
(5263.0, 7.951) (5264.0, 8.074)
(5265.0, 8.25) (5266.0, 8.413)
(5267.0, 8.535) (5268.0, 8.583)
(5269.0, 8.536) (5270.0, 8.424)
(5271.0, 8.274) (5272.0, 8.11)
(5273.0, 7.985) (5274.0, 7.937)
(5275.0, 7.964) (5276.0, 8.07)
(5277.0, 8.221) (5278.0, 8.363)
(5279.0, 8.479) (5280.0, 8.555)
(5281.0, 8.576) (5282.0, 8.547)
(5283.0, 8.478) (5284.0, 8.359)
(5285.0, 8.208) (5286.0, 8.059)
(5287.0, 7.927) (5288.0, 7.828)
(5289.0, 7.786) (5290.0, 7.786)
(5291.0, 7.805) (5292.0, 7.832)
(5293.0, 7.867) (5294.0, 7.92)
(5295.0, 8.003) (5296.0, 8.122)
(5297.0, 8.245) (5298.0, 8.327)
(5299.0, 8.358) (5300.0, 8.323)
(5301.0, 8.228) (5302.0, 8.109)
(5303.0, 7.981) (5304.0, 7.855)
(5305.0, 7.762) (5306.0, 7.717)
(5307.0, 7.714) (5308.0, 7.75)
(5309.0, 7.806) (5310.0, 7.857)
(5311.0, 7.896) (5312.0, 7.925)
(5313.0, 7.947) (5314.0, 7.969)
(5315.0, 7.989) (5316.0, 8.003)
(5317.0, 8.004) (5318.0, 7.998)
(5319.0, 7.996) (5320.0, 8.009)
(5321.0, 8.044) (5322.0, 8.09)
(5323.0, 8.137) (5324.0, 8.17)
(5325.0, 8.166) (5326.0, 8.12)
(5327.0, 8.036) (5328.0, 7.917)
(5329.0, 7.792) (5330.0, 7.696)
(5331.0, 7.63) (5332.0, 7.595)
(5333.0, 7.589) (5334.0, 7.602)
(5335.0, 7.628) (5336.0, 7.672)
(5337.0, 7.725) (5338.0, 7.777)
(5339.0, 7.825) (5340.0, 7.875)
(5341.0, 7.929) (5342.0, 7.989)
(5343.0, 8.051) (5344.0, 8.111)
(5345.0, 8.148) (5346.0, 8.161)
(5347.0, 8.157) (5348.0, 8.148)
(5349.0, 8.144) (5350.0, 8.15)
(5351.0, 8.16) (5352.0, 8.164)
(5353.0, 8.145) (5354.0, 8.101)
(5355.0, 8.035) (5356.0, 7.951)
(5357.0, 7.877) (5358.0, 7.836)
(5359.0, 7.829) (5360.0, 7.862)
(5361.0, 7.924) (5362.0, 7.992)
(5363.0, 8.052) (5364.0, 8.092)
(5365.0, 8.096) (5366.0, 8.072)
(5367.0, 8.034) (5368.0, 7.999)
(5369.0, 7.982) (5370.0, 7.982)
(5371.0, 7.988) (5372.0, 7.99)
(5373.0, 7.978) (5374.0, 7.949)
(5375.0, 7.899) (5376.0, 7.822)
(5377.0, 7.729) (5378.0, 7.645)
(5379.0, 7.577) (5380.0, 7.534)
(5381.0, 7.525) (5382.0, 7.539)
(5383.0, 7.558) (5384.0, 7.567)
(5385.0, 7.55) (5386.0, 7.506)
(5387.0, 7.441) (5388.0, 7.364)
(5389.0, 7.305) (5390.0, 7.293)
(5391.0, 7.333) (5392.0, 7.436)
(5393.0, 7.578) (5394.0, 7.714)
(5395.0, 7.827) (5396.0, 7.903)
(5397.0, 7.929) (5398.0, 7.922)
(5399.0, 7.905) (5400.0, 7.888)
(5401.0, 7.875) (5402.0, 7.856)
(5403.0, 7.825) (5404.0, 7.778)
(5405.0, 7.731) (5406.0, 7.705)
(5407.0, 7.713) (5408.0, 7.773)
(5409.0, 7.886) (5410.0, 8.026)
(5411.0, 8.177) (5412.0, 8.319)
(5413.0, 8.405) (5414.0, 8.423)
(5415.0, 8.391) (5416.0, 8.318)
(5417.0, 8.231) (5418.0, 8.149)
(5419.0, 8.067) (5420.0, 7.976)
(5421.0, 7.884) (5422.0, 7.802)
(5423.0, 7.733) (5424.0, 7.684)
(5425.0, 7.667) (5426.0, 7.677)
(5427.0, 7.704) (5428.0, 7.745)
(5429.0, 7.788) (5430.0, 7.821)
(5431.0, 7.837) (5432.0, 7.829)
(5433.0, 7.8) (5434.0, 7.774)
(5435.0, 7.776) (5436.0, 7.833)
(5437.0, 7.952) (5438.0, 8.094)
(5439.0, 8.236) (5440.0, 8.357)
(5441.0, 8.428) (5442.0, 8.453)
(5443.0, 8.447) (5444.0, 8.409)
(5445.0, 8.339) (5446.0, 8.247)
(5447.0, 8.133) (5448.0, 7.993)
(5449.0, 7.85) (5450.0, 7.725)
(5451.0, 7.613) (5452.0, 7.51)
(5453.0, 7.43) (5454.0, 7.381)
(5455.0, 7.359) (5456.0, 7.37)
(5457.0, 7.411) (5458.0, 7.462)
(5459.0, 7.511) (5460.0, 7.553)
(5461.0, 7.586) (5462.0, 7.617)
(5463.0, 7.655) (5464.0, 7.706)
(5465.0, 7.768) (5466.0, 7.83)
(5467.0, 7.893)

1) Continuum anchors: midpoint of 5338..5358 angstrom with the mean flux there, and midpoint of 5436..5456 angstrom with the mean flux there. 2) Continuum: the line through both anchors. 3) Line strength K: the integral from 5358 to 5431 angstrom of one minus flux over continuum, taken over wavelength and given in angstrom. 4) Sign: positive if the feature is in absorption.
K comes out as 1.61 angstrom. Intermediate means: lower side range 8.05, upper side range 7.98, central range 7.84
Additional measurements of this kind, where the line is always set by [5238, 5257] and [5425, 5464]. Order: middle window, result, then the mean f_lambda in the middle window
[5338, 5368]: 0.63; 8.03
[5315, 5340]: 1.25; 7.89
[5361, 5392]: 1.38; 7.74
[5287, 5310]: 1.26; 7.96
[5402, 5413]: 0.09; 7.91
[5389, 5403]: 0.54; 7.72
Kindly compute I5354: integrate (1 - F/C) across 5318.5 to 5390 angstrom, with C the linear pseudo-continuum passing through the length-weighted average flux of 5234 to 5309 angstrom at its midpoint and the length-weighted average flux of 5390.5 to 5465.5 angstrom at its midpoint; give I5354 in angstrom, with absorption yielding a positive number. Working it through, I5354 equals 1.53 angstrom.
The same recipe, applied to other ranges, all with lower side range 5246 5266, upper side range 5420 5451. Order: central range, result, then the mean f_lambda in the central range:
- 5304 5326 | 0.76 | 7.95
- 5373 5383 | 0.49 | 7.7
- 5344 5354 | 0.01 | 8.15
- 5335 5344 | 0.36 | 7.86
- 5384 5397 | 0.85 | 7.54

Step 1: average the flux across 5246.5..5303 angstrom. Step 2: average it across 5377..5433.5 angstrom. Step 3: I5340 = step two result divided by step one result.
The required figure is 0.9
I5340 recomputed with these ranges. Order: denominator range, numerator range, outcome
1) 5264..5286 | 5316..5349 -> 0.95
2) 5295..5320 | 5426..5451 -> 1.00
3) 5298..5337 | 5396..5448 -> 1.01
